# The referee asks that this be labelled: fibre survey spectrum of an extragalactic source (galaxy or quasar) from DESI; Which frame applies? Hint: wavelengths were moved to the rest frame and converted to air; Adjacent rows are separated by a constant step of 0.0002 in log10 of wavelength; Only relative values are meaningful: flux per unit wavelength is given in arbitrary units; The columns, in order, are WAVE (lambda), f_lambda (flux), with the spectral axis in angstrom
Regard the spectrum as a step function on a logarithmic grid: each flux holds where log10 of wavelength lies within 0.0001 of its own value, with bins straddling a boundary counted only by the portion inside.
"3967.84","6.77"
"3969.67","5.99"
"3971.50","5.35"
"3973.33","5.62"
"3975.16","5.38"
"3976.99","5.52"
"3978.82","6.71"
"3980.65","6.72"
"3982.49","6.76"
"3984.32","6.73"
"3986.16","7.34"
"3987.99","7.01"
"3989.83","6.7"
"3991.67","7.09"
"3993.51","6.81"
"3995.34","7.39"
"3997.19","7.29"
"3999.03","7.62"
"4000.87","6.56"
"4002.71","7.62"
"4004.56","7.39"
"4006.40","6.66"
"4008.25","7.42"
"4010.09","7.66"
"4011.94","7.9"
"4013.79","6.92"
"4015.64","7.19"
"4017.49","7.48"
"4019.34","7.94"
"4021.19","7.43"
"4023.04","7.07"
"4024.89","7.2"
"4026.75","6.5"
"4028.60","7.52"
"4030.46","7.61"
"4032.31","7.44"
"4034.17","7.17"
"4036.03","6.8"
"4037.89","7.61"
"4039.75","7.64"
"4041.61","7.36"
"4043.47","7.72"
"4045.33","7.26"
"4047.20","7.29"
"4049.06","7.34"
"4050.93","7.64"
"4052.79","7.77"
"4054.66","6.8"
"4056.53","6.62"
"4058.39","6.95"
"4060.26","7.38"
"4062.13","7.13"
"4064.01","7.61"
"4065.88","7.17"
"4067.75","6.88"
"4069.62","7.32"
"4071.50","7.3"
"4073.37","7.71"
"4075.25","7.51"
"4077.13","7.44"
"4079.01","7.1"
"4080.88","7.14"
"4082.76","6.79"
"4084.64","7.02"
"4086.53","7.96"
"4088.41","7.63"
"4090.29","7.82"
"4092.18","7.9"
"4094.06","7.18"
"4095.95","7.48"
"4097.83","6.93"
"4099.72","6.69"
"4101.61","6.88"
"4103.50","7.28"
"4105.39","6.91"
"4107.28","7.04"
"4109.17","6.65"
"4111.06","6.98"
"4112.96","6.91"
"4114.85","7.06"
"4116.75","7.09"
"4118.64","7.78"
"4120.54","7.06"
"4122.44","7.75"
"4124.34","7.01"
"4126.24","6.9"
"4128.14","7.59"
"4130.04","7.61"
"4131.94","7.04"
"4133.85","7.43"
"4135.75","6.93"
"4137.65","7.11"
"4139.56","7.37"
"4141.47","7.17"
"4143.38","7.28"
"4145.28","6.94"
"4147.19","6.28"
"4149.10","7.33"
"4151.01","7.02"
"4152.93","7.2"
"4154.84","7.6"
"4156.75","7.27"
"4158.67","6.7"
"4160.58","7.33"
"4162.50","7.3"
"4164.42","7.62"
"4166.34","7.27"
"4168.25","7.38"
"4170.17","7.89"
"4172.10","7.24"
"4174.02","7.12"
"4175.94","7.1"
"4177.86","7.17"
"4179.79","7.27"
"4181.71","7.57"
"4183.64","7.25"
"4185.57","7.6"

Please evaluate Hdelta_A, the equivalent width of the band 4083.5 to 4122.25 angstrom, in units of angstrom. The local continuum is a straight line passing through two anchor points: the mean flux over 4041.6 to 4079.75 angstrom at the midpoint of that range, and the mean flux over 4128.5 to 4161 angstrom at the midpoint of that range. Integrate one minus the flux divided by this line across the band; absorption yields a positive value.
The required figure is 0.0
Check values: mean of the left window 7.3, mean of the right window 7.16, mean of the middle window 7.22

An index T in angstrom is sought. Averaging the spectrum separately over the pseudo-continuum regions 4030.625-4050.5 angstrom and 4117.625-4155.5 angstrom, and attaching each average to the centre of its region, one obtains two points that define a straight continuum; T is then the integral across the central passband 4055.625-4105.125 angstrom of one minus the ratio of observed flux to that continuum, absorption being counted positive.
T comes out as 0.36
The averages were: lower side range 7.38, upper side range 7.22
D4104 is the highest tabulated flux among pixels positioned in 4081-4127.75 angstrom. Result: 7.96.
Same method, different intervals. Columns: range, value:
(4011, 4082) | 7.94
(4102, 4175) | 7.89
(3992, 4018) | 7.9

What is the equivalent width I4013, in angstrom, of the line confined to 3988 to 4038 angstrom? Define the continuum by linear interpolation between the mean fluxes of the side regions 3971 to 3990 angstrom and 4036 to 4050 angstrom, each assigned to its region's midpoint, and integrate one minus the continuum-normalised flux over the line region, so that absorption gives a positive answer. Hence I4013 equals -2.5 angstrom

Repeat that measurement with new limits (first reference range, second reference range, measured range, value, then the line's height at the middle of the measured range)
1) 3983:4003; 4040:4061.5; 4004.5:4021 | -0.6 angstrom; 7.16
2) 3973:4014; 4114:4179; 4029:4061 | -1.3 angstrom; 7.03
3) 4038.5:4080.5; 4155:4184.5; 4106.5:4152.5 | 1.1 angstrom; 7.31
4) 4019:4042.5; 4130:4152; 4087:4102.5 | -0.3 angstrom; 7.19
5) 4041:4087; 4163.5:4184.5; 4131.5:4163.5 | 0.9 angstrom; 7.34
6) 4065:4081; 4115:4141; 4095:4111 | 0.7 angstrom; 7.28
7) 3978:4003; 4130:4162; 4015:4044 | -1.3 angstrom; 7.04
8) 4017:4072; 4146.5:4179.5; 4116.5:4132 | -0.2 angstrom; 7.25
